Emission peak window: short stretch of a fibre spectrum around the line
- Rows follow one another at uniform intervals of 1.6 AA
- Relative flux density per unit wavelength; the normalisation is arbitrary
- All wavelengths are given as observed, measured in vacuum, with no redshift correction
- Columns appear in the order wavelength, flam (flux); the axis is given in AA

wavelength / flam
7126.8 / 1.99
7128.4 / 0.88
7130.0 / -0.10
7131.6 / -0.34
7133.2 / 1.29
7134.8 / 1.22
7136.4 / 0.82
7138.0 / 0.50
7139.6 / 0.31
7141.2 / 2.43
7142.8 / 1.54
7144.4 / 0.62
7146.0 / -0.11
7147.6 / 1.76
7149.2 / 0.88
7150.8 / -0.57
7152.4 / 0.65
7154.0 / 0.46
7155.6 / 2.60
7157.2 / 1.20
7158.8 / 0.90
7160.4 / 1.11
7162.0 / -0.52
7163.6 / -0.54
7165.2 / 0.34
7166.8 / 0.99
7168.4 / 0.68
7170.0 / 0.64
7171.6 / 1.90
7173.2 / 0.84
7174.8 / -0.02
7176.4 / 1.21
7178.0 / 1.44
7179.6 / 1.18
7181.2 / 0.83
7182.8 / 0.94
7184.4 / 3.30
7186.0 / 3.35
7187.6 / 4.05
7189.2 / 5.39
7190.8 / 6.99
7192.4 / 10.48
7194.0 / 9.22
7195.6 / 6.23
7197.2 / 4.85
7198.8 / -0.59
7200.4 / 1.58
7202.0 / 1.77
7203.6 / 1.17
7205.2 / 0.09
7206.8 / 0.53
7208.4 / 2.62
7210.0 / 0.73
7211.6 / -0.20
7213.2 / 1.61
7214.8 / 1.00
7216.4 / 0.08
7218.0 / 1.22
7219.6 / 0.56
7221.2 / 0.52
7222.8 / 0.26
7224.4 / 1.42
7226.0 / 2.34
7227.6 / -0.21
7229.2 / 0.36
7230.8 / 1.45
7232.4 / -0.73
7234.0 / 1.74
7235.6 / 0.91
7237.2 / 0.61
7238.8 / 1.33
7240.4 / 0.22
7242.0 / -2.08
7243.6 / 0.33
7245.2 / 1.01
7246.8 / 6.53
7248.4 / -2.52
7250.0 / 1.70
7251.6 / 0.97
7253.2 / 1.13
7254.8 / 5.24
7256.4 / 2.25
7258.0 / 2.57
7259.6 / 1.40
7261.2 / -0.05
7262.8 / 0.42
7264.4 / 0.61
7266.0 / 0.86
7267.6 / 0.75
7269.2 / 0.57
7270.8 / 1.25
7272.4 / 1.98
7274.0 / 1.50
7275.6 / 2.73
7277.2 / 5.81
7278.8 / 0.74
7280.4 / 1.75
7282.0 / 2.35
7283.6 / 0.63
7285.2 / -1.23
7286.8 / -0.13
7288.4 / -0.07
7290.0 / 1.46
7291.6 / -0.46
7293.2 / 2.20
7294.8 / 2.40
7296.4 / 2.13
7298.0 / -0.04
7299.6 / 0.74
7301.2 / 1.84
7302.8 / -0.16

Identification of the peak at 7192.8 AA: [O II] 3727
